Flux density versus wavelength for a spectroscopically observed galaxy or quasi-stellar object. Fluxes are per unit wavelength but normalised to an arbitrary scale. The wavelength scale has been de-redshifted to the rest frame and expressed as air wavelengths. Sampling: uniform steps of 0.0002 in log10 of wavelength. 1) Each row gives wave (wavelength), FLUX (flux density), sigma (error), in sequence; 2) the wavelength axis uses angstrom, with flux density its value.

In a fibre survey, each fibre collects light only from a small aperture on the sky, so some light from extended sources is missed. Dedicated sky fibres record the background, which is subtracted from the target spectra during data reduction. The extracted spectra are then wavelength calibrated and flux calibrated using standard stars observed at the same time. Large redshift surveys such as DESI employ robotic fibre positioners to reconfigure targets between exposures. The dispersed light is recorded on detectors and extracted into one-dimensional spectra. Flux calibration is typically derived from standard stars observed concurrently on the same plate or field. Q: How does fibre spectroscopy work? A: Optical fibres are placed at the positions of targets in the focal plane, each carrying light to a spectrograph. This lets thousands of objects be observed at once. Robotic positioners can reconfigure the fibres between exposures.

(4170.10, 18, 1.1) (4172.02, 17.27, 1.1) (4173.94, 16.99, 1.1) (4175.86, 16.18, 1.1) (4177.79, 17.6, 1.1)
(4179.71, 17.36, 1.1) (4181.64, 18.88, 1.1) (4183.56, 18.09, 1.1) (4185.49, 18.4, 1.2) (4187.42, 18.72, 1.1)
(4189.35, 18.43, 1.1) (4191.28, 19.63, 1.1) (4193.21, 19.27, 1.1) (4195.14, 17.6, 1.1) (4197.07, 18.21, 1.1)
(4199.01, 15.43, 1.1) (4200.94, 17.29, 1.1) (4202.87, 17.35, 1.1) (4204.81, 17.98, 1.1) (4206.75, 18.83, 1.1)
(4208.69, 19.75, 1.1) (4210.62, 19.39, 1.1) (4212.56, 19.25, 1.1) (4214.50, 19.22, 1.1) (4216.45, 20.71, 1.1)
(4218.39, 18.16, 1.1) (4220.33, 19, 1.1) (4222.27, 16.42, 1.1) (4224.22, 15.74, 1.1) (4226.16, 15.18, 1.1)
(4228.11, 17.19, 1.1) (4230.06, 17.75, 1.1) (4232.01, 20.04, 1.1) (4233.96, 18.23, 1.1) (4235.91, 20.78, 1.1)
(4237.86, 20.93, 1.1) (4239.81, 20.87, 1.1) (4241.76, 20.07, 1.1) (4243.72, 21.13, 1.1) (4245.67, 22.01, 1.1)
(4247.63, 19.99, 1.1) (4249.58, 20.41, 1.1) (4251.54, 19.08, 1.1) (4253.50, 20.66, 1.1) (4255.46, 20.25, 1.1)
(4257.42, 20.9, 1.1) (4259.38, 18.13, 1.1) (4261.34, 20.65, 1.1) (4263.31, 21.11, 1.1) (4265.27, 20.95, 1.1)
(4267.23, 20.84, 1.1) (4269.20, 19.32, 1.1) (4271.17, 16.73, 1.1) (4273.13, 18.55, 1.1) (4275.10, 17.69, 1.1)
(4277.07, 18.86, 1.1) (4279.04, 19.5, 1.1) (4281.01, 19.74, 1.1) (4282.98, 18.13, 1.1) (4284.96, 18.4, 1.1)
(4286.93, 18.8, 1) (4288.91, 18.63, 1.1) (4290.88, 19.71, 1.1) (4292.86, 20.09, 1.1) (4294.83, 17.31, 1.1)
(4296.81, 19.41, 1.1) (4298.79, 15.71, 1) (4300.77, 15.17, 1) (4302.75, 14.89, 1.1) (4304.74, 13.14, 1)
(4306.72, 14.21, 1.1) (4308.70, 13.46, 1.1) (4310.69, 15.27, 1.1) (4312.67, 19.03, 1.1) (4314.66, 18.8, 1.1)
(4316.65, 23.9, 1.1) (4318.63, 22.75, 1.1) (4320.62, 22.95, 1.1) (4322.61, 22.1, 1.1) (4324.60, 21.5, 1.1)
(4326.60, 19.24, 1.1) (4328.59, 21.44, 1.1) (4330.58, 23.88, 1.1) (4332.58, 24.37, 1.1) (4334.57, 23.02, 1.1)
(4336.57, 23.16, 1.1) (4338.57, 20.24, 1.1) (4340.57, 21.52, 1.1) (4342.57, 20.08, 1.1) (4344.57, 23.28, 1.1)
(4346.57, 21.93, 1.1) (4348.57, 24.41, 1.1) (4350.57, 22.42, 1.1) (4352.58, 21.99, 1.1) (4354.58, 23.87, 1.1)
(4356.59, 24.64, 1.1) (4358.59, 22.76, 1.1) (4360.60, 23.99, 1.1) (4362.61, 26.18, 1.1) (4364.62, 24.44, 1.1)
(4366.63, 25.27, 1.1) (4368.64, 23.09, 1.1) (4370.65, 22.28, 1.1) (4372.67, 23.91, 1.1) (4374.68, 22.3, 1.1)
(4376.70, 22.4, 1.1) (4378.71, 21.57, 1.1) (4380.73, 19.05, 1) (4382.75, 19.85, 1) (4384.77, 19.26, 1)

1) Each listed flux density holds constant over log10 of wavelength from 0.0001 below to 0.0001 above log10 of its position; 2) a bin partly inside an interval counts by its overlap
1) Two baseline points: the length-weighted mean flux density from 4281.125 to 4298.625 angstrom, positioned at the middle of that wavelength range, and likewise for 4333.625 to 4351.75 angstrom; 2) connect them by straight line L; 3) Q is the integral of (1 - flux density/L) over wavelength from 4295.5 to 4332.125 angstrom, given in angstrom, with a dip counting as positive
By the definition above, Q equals 2.8 angstrom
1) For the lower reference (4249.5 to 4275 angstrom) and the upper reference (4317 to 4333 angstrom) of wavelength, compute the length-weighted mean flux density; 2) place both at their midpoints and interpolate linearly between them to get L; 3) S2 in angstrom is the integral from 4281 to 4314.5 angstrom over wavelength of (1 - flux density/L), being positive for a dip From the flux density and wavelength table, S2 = 6.4 angstrom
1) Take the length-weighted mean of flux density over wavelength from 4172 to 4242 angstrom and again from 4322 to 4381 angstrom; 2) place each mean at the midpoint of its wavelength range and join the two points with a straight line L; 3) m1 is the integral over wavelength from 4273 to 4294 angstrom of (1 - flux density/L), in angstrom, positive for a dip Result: 1.8 angstrom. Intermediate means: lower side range 18.3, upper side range 22.7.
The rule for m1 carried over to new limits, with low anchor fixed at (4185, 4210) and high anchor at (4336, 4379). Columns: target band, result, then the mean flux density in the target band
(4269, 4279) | 1.1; 18.3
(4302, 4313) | 3.5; 14.8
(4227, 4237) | 0.3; 18.8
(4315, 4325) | -0.3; 22.5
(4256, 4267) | -0.1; 20.4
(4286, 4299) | 1.5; 18.7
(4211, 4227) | 0.7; 18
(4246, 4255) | -0.2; 20.2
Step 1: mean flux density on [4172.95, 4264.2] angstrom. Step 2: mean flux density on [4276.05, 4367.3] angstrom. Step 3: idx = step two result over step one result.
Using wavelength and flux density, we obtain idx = 1.09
